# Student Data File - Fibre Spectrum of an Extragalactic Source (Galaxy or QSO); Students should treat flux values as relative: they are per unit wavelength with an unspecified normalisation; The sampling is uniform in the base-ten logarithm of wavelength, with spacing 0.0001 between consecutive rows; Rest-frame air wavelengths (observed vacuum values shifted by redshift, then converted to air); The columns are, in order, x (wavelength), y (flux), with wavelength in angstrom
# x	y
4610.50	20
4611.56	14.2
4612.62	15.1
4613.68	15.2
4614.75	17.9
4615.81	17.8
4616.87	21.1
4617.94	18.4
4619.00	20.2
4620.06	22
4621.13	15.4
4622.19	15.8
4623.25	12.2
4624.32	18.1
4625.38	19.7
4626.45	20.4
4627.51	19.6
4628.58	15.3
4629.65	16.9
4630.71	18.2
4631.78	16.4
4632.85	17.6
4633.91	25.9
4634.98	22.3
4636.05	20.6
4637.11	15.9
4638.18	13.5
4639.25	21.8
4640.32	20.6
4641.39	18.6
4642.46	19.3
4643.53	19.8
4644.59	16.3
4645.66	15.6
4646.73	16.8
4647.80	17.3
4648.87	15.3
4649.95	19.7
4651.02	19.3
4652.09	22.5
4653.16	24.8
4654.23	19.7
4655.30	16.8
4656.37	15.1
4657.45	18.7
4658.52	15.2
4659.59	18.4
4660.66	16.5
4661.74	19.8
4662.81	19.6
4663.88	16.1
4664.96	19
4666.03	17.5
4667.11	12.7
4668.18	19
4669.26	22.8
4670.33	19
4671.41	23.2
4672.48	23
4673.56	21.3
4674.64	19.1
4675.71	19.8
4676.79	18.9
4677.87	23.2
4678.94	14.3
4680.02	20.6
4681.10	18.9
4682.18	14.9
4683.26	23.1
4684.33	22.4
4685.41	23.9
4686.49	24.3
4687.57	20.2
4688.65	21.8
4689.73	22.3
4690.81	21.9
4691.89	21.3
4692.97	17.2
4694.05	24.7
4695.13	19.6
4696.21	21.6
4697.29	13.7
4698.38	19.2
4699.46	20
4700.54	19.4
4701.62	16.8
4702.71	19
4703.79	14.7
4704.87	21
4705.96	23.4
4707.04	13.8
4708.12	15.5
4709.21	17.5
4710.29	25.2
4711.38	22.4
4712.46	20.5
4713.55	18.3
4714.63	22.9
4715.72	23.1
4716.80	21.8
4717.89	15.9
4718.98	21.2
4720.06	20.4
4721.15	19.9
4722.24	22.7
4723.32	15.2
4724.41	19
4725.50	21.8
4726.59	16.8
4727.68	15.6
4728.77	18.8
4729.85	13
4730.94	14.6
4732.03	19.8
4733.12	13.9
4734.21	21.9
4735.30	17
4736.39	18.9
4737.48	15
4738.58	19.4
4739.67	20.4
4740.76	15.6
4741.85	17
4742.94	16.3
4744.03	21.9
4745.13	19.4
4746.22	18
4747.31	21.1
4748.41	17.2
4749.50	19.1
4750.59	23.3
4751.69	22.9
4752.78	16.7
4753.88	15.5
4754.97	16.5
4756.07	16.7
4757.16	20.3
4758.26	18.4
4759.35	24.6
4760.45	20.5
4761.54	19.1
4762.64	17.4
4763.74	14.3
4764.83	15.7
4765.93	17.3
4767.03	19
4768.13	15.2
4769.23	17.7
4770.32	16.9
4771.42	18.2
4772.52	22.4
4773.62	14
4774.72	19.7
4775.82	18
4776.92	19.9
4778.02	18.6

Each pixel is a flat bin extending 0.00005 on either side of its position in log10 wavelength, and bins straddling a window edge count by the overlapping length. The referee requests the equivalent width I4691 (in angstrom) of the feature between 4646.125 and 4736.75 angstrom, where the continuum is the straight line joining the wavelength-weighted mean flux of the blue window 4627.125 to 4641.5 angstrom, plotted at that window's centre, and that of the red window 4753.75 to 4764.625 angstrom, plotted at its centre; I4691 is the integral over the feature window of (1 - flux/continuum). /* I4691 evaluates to -3.2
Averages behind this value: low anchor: 18.8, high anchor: 18.4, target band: 19.3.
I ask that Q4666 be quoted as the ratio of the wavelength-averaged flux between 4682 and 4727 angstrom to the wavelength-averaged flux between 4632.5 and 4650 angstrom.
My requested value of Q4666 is 1.08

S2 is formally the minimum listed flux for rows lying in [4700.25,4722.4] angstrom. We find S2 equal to 13.8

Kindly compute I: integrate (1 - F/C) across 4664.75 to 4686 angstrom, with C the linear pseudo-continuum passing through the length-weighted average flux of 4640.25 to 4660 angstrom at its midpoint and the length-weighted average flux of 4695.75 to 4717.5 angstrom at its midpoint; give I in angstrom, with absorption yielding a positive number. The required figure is -1.13 angstrom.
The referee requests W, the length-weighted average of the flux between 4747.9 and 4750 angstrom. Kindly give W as 18.2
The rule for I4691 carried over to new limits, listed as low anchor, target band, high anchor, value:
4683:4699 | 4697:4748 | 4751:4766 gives 2.8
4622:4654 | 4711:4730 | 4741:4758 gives -0.8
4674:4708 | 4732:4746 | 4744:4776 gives 0.6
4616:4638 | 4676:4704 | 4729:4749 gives -2.9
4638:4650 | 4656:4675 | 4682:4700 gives 0.6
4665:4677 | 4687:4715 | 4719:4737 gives -1.3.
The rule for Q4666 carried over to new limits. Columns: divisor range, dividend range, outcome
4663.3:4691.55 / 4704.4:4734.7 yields 0.95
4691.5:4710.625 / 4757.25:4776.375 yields 0.96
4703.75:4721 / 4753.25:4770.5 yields 0.89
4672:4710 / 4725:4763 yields 0.93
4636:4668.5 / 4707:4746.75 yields 1.04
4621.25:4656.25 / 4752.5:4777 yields 0.97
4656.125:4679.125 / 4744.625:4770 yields 0.98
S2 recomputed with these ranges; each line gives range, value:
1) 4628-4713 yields 12.7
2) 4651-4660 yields 15.1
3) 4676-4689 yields 14.3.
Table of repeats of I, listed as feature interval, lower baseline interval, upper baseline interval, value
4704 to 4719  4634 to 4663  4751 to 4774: -1.38 angstrom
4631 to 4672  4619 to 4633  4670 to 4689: 0.80 angstrom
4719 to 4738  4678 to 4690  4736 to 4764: 1.34 angstrom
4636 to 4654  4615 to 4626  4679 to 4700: 0.27 angstrom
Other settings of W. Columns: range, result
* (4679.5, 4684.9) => 20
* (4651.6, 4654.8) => 22.3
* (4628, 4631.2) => 16.8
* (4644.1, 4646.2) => 15.9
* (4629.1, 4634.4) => 18.9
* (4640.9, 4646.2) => 17.9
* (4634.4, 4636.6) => 21.5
